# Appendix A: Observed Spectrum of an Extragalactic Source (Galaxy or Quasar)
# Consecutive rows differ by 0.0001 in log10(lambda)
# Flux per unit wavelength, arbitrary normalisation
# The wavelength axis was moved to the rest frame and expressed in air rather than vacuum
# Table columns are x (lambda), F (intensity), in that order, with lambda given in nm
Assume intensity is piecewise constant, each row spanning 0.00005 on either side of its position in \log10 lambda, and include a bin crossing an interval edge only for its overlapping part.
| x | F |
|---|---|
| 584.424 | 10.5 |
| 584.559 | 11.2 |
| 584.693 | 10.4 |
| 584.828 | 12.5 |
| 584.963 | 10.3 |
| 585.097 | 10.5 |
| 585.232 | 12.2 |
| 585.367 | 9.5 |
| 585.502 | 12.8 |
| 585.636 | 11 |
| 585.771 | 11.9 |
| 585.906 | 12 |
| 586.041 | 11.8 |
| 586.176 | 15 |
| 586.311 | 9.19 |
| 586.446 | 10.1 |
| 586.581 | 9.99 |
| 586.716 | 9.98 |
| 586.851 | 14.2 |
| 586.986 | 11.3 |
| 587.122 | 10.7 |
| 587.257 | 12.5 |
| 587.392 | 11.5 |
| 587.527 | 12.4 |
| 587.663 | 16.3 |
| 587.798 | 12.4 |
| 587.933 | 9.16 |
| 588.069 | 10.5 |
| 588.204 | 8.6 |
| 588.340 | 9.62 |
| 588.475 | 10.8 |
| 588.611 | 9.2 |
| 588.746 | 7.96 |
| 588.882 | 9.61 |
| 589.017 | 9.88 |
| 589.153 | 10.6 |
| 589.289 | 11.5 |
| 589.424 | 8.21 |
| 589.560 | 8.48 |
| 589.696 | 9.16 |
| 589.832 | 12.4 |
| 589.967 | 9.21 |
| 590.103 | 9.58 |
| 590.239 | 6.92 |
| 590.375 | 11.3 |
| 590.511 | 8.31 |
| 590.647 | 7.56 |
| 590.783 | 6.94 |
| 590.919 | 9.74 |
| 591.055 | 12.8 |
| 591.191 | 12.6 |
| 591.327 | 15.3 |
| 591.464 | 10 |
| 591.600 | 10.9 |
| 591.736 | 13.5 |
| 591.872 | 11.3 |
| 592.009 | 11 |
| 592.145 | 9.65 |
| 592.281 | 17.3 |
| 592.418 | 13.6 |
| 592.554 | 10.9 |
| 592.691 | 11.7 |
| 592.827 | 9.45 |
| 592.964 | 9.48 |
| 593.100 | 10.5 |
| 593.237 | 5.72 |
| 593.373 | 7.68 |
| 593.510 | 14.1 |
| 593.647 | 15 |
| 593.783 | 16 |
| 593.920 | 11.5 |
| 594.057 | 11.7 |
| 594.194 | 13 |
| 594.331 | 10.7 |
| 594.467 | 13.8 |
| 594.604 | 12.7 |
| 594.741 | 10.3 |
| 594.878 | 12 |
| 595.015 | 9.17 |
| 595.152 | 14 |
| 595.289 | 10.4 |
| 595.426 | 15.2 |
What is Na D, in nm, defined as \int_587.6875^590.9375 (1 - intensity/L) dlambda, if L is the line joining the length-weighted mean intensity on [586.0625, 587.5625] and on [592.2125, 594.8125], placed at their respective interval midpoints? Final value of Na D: 0.58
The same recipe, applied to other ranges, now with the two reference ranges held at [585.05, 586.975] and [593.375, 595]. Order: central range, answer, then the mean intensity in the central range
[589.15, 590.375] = 0.24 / 9.6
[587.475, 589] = 0.15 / 10.6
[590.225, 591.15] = 0.21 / 9.31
